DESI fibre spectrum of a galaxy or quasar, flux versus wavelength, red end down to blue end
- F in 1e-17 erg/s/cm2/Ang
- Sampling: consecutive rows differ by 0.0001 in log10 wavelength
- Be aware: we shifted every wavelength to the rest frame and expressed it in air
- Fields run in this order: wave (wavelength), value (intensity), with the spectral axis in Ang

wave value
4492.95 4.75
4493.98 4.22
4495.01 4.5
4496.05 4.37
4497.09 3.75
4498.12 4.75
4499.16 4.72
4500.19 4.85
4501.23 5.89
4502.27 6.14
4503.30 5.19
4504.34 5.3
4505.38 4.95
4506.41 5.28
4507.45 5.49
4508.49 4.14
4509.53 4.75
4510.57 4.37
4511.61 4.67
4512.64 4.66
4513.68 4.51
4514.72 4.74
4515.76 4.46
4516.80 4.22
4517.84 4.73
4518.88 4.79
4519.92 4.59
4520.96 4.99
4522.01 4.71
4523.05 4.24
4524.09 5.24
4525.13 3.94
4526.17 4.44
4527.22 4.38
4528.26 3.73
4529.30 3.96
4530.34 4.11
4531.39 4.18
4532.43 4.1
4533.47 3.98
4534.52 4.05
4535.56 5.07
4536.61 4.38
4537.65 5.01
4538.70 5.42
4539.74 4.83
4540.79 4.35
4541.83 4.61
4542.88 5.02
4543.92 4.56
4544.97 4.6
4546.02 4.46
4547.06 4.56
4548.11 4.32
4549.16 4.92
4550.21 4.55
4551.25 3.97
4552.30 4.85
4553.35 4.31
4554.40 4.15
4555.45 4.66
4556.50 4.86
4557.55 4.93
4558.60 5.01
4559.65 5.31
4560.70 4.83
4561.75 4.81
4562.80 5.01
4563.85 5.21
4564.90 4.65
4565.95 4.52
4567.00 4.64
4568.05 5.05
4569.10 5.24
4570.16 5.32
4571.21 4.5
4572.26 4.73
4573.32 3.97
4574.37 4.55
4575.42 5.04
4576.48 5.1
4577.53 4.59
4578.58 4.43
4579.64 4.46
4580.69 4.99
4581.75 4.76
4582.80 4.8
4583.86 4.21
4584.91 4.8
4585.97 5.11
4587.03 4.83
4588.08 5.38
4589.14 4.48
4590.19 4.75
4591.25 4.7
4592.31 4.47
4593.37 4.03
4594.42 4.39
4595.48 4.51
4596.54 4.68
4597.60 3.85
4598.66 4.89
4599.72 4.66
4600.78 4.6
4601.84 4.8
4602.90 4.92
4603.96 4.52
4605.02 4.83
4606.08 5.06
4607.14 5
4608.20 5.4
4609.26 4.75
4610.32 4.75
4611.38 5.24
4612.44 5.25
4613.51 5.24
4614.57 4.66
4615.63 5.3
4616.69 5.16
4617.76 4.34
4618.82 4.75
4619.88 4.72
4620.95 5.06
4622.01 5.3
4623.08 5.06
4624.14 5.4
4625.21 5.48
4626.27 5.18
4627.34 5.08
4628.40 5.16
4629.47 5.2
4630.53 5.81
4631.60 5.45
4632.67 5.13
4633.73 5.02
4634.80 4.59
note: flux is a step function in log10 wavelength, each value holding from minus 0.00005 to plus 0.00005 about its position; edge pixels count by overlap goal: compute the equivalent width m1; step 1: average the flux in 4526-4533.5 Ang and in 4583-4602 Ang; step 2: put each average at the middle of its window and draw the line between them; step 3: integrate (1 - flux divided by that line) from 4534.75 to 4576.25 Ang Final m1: -4.1 Ang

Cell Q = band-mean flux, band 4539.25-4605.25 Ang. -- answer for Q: 4.69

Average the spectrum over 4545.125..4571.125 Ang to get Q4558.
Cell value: 4.75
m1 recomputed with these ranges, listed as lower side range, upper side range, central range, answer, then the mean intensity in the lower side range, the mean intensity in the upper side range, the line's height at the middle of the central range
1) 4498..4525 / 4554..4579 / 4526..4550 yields 1.71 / 4.85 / 4.8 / 4.83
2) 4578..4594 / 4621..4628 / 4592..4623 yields 1.18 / 4.68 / 5.24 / 4.99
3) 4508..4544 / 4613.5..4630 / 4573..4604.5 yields 1.46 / 4.51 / 5.06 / 4.87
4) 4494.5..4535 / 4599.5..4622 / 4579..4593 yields 0.29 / 4.61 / 4.92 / 4.84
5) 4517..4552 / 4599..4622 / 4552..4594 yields -0.33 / 4.51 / 4.92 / 4.71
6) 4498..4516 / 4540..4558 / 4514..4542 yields 1.58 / 4.95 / 4.57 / 4.76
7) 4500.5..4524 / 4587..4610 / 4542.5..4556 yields 0.75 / 4.86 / 4.7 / 4.79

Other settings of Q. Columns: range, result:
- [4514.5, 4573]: 4.62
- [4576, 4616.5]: 4.77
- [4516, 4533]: 4.4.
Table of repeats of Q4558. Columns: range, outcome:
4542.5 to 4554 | 4.55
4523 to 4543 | 4.45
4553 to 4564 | 4.82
